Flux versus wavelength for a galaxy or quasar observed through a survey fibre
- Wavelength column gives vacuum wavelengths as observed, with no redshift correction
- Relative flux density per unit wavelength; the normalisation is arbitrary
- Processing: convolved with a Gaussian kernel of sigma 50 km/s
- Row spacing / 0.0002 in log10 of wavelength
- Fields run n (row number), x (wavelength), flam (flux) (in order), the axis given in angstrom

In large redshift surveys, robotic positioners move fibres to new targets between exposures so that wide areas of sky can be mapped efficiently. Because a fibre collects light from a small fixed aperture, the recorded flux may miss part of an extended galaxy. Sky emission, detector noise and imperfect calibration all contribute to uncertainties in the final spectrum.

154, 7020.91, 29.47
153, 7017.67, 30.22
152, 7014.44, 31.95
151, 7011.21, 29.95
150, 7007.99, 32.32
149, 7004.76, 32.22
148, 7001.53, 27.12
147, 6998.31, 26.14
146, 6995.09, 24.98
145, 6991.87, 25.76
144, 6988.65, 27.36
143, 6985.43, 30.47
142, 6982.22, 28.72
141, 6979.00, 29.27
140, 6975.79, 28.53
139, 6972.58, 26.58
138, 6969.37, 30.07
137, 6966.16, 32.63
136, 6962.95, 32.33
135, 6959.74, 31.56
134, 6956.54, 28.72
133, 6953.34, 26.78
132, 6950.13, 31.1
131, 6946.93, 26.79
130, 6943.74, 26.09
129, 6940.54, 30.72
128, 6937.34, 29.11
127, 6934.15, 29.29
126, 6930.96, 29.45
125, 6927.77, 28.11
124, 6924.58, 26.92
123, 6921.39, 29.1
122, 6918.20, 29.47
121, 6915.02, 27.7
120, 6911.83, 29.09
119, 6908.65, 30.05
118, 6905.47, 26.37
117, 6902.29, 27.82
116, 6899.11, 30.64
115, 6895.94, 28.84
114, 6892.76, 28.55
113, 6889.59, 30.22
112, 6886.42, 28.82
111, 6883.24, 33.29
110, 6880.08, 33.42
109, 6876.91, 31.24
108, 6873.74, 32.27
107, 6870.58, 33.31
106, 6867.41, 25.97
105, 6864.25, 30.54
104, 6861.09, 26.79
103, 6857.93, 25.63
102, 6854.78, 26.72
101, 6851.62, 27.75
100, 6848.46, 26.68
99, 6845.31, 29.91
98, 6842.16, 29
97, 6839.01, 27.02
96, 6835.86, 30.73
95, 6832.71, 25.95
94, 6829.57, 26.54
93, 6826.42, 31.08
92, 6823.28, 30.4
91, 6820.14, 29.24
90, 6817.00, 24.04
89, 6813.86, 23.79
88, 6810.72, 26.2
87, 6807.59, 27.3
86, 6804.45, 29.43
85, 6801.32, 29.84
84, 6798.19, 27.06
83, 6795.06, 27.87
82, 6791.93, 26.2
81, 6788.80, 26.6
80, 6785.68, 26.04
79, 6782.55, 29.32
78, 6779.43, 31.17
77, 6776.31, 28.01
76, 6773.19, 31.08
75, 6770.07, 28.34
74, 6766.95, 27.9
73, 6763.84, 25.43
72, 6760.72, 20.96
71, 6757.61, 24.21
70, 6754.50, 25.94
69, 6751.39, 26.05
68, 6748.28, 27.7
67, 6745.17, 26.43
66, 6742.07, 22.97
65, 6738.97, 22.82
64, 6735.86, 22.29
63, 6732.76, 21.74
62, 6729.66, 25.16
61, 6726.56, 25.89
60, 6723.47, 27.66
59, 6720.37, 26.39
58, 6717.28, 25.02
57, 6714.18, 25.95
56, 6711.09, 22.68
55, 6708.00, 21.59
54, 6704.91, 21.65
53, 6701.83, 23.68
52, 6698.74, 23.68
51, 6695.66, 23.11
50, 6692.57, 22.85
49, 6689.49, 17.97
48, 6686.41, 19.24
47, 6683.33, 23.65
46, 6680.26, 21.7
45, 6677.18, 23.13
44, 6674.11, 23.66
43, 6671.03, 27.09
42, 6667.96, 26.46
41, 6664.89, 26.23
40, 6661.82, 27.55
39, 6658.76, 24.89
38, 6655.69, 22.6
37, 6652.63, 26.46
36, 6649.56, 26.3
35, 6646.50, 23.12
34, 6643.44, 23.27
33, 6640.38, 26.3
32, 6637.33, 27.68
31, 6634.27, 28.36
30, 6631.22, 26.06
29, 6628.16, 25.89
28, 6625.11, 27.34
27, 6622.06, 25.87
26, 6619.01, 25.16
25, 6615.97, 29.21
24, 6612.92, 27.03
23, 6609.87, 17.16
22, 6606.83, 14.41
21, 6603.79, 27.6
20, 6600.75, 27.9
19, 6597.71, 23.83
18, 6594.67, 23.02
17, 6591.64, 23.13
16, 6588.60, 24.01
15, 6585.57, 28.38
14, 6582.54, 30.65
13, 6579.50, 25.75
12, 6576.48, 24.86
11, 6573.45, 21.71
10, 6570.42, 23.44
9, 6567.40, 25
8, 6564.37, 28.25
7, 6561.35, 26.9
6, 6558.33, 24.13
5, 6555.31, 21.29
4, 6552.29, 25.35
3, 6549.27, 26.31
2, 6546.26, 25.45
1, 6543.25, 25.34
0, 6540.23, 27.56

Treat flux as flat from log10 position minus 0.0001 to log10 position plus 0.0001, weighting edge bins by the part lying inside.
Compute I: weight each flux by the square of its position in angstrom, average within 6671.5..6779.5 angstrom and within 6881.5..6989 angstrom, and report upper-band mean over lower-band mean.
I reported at 1.27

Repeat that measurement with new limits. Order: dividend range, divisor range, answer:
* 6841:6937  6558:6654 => 1.25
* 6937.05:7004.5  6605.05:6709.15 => 1.30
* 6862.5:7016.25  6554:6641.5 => 1.29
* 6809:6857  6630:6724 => 1.19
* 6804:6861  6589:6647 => 1.18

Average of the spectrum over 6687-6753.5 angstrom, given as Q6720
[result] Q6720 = 23.9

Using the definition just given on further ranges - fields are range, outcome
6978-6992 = 28.5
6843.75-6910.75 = 29.3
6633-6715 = 24.1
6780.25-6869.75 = 27.7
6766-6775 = 29.1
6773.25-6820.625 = 27.5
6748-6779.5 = 26.8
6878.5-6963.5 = 29.2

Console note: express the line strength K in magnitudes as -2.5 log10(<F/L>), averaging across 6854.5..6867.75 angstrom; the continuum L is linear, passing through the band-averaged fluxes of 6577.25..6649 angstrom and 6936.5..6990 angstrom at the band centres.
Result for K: 0.03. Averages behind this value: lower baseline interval 25.3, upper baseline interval 29.2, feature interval 27.3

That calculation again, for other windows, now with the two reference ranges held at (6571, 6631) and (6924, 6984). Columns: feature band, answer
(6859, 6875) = -0.06 mag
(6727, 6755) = 0.09 mag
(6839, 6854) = -0.01 mag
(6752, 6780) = 0.00 mag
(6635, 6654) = -0.01 mag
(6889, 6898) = -0.03 mag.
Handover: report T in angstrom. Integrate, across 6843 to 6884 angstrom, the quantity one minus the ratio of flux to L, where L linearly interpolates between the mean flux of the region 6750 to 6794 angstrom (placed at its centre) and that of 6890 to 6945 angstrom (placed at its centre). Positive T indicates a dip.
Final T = -2.0 angstrom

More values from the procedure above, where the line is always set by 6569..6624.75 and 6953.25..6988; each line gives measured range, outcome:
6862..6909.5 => -2.5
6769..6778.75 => -0.8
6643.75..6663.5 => 0.3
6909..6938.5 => 0.3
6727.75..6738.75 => 1.4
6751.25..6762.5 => 1.1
